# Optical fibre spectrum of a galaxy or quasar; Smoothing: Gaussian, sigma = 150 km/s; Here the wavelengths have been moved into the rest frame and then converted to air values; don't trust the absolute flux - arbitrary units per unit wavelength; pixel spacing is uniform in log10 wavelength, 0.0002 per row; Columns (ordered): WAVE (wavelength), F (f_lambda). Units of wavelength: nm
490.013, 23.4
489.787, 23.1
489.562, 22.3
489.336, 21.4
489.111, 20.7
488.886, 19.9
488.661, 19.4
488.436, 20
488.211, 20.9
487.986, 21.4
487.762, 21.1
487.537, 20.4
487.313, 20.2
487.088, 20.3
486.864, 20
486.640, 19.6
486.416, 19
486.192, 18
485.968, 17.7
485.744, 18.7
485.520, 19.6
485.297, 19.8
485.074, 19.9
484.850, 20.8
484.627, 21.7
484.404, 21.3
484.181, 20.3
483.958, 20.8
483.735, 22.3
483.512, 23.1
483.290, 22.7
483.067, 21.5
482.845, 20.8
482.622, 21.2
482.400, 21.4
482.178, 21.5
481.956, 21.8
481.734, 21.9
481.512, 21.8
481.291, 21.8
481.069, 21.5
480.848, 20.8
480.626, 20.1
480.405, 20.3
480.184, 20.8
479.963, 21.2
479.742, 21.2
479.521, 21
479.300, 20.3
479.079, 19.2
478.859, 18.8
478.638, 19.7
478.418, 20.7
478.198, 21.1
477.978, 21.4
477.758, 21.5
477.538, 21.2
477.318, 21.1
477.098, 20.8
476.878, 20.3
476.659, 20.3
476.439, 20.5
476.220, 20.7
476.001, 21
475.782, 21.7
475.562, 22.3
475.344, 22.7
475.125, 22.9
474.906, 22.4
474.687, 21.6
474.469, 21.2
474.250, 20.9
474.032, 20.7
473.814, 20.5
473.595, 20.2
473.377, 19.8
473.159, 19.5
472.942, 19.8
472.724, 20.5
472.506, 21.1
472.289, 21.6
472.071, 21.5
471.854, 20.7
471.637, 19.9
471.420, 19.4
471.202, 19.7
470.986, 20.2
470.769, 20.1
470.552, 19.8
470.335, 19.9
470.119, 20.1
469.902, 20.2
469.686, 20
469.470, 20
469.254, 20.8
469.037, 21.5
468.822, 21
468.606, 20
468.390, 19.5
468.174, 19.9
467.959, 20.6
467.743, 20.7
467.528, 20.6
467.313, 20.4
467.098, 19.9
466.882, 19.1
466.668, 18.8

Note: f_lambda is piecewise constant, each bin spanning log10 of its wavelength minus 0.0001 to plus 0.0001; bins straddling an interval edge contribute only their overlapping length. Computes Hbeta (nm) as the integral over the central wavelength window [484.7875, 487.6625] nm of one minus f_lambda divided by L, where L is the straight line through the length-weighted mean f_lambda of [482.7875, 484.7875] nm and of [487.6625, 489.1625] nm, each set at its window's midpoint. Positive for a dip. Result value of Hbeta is 0.20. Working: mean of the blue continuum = 21.6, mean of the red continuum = 20.5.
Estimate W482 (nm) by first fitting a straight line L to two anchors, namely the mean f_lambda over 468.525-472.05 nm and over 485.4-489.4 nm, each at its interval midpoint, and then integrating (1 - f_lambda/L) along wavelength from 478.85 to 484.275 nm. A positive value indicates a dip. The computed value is -0.31 nm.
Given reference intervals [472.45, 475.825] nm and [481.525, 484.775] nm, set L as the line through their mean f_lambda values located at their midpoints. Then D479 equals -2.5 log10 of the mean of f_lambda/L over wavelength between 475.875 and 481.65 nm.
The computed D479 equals 0.031 mag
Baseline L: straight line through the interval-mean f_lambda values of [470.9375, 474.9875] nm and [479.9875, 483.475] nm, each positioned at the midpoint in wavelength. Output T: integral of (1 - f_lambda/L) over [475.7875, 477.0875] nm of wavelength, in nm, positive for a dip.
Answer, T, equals 0.014 nm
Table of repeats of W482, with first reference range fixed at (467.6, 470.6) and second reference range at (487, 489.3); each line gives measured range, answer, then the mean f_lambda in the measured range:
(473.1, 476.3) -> -0.140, 21.2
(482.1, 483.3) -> -0.059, 21.4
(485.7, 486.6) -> 0.089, 18.4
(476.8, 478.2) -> -0.048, 21.1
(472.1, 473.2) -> -0.016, 20.6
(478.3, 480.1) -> 0.010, 20.3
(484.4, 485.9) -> 0.024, 20.1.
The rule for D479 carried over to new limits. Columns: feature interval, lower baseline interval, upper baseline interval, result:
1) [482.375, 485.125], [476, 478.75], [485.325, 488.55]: -0.07 mag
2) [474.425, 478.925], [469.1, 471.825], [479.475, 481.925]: -0.02 mag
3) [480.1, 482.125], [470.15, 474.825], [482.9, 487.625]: -0.04 mag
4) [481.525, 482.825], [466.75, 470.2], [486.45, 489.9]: -0.05 mag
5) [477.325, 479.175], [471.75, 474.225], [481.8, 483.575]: 0.04 mag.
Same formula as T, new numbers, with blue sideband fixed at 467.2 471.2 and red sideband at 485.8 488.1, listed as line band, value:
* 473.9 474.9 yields -0.05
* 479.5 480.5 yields -0.05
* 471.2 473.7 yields -0.02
